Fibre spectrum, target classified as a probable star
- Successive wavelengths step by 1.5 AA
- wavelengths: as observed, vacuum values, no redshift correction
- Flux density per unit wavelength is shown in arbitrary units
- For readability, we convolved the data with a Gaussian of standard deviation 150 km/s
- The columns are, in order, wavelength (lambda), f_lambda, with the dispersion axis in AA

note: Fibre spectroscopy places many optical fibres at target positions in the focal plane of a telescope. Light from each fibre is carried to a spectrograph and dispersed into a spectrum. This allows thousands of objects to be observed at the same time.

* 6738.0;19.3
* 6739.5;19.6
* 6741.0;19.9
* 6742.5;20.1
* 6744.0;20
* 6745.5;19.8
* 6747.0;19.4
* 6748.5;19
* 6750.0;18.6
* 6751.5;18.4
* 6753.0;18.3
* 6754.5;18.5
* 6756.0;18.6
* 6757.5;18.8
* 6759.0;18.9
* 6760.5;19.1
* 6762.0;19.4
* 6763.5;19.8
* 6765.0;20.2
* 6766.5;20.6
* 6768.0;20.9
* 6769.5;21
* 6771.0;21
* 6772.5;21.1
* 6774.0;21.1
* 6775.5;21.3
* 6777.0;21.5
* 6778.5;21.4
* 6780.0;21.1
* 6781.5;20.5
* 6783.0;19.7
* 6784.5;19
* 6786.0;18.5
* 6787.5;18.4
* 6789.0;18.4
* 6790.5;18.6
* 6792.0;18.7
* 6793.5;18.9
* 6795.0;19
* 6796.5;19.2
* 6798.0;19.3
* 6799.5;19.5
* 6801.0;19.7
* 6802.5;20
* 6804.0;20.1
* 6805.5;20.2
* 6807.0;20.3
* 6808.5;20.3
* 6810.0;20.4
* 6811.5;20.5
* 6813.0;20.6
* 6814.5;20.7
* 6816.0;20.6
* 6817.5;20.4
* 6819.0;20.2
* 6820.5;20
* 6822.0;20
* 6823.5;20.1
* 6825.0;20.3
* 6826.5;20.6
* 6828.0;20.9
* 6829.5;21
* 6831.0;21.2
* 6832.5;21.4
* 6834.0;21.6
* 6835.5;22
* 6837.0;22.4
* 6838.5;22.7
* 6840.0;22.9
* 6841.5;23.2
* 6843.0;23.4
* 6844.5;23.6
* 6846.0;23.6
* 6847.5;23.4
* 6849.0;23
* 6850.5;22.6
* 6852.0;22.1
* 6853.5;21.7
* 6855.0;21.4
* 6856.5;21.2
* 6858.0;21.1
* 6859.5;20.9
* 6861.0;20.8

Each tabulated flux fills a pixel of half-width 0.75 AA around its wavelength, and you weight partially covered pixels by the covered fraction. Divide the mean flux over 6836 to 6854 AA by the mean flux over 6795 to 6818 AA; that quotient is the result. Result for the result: 1.14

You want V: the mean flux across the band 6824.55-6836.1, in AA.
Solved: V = 21.1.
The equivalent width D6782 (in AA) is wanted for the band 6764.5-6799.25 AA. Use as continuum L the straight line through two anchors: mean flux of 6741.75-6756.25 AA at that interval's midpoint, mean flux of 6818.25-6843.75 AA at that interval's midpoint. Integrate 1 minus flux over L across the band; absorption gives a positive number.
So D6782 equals 0.1 AA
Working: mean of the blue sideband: 19.1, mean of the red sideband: 21.4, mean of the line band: 20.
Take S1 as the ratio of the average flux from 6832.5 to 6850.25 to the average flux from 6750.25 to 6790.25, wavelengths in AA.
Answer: 1.15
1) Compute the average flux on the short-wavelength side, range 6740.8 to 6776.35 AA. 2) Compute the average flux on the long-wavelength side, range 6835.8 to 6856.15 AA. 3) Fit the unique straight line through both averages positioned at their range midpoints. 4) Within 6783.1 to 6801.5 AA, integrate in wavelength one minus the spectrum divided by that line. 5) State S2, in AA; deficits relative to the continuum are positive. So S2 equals 1.71 AA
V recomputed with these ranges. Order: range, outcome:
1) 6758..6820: 20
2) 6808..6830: 20.4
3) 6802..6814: 20.3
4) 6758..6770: 19.9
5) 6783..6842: 20.3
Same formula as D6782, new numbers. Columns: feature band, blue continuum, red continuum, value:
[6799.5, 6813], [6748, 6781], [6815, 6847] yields 0.50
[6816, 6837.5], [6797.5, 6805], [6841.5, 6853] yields 0.76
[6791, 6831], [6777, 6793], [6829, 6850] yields 1.70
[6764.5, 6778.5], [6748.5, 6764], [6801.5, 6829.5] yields -1.29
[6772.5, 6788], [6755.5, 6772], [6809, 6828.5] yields -0.22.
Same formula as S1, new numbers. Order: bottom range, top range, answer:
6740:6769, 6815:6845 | 1.10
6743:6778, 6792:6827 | 1.01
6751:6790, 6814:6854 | 1.09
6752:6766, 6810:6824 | 1.07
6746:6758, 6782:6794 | 1.00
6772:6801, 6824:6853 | 1.12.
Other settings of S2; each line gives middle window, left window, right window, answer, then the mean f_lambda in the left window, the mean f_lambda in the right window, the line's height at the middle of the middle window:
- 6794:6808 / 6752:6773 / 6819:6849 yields 0.8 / 19.7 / 21.8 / 20.8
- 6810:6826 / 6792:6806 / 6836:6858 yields 0.3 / 19.5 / 22.6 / 20.7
